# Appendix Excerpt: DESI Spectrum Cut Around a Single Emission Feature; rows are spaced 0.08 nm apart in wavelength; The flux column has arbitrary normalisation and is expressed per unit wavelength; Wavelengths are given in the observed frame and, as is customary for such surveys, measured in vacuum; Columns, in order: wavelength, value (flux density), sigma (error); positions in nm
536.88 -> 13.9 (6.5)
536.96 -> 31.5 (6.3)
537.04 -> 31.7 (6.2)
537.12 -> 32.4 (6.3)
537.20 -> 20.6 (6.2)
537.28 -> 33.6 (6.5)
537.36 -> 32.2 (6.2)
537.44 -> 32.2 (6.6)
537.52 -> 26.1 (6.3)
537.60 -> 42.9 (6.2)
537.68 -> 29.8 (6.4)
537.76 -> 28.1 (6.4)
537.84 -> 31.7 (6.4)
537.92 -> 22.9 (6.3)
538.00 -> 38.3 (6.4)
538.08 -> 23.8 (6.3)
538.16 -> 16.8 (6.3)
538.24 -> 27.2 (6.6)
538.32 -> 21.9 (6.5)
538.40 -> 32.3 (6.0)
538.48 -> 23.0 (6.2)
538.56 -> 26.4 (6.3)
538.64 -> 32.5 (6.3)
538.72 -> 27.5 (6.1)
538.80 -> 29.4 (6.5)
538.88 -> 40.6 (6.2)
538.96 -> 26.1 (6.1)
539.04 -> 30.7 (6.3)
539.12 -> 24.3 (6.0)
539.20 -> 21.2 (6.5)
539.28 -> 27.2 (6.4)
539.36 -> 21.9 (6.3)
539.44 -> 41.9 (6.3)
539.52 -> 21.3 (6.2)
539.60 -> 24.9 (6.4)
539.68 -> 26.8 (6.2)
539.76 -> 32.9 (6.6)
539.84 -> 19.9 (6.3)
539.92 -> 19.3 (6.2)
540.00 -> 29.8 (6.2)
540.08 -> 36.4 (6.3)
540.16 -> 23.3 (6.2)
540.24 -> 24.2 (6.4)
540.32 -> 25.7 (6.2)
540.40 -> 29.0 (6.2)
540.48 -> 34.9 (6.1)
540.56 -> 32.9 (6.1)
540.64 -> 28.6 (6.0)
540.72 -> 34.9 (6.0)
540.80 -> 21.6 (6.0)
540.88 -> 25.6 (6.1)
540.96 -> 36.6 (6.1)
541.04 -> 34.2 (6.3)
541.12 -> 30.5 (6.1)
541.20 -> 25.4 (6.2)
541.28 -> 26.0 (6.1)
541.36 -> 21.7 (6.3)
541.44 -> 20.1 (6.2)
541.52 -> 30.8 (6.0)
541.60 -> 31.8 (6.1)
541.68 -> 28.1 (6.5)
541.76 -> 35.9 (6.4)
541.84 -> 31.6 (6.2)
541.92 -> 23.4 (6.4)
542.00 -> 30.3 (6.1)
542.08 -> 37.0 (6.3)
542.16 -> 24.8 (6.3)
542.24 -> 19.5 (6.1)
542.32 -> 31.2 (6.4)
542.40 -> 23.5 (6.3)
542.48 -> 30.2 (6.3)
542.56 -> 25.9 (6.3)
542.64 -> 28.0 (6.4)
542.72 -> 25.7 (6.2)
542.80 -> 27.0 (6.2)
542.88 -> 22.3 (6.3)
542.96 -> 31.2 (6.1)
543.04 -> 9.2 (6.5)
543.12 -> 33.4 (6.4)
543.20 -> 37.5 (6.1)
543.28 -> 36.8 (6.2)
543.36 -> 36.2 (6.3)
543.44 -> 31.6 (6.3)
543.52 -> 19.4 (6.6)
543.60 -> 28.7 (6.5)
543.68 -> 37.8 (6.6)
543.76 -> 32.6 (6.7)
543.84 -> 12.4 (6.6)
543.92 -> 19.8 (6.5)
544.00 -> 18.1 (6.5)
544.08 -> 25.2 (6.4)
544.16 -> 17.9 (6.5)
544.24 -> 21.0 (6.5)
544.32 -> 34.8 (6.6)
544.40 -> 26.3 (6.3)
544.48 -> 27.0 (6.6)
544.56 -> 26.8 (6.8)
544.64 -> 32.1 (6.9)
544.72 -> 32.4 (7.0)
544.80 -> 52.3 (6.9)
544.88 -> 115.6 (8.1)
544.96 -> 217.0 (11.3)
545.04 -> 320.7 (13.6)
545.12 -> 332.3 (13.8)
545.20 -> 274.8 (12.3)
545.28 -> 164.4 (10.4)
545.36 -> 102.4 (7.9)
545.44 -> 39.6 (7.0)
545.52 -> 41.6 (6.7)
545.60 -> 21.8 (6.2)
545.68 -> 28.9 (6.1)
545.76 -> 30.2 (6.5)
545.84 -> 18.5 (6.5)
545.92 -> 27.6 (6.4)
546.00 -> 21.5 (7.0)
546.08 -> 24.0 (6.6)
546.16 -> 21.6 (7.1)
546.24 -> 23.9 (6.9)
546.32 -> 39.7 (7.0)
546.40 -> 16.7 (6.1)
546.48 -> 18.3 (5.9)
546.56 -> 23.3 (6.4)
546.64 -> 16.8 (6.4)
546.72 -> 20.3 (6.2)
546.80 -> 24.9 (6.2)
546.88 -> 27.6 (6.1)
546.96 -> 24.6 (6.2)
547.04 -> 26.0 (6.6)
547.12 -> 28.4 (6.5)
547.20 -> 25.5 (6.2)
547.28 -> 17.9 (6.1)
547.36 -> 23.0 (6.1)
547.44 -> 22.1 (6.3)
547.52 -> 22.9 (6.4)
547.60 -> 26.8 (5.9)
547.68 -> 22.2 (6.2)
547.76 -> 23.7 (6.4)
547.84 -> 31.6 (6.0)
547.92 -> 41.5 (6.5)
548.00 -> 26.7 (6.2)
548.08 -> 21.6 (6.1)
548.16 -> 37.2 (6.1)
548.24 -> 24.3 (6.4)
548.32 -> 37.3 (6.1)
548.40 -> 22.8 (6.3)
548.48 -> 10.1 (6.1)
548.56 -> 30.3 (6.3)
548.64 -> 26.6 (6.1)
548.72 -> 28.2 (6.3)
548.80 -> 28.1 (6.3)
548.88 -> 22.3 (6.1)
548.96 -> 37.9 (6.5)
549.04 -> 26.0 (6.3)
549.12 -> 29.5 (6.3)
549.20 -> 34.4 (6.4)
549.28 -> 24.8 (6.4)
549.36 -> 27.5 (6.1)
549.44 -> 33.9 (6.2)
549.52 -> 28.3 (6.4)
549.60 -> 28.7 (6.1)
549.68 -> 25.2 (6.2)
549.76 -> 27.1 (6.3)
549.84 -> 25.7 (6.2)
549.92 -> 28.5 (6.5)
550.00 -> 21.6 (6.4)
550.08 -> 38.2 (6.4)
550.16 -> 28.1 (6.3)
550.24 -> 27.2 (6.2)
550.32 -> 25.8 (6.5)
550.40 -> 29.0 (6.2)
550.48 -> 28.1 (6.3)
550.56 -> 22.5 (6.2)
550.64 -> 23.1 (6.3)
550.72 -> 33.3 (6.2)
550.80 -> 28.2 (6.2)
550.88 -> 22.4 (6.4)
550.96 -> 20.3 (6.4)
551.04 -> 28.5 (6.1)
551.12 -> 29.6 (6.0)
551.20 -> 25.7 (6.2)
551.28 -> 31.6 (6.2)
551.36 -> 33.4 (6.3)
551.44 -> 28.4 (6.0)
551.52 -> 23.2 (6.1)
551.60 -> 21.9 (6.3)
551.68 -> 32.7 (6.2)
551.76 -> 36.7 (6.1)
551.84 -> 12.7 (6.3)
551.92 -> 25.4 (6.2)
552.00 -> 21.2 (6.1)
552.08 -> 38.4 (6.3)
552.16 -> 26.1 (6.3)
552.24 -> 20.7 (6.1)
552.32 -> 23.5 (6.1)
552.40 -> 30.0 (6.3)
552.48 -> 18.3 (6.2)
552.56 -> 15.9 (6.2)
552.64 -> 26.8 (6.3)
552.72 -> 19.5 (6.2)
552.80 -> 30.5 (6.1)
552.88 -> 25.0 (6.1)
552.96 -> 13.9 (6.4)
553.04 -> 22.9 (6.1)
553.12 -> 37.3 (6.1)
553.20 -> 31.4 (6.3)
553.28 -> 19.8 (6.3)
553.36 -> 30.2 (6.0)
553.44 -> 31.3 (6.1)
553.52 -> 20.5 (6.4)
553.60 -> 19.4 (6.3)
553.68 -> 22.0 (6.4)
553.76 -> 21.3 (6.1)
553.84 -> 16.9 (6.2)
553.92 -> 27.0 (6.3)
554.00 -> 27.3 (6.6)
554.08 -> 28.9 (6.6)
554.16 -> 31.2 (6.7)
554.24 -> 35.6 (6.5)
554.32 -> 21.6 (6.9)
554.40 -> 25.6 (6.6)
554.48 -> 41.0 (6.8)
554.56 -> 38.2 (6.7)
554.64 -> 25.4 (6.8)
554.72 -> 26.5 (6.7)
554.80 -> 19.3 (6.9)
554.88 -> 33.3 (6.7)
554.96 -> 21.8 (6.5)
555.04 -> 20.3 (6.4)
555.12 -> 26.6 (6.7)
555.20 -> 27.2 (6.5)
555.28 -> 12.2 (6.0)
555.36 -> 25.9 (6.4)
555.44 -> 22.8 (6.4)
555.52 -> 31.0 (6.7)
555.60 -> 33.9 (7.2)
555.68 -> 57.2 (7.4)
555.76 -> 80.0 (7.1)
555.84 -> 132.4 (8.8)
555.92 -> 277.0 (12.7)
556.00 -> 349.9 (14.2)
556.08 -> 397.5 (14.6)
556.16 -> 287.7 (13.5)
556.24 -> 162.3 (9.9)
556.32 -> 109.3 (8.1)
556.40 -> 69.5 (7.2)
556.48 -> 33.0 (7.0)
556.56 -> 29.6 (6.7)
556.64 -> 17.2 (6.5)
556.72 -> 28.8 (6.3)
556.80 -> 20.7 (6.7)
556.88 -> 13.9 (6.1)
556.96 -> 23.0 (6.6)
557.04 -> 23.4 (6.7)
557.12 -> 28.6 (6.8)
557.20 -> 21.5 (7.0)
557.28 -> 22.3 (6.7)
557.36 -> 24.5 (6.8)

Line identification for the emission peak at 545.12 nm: H-beta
